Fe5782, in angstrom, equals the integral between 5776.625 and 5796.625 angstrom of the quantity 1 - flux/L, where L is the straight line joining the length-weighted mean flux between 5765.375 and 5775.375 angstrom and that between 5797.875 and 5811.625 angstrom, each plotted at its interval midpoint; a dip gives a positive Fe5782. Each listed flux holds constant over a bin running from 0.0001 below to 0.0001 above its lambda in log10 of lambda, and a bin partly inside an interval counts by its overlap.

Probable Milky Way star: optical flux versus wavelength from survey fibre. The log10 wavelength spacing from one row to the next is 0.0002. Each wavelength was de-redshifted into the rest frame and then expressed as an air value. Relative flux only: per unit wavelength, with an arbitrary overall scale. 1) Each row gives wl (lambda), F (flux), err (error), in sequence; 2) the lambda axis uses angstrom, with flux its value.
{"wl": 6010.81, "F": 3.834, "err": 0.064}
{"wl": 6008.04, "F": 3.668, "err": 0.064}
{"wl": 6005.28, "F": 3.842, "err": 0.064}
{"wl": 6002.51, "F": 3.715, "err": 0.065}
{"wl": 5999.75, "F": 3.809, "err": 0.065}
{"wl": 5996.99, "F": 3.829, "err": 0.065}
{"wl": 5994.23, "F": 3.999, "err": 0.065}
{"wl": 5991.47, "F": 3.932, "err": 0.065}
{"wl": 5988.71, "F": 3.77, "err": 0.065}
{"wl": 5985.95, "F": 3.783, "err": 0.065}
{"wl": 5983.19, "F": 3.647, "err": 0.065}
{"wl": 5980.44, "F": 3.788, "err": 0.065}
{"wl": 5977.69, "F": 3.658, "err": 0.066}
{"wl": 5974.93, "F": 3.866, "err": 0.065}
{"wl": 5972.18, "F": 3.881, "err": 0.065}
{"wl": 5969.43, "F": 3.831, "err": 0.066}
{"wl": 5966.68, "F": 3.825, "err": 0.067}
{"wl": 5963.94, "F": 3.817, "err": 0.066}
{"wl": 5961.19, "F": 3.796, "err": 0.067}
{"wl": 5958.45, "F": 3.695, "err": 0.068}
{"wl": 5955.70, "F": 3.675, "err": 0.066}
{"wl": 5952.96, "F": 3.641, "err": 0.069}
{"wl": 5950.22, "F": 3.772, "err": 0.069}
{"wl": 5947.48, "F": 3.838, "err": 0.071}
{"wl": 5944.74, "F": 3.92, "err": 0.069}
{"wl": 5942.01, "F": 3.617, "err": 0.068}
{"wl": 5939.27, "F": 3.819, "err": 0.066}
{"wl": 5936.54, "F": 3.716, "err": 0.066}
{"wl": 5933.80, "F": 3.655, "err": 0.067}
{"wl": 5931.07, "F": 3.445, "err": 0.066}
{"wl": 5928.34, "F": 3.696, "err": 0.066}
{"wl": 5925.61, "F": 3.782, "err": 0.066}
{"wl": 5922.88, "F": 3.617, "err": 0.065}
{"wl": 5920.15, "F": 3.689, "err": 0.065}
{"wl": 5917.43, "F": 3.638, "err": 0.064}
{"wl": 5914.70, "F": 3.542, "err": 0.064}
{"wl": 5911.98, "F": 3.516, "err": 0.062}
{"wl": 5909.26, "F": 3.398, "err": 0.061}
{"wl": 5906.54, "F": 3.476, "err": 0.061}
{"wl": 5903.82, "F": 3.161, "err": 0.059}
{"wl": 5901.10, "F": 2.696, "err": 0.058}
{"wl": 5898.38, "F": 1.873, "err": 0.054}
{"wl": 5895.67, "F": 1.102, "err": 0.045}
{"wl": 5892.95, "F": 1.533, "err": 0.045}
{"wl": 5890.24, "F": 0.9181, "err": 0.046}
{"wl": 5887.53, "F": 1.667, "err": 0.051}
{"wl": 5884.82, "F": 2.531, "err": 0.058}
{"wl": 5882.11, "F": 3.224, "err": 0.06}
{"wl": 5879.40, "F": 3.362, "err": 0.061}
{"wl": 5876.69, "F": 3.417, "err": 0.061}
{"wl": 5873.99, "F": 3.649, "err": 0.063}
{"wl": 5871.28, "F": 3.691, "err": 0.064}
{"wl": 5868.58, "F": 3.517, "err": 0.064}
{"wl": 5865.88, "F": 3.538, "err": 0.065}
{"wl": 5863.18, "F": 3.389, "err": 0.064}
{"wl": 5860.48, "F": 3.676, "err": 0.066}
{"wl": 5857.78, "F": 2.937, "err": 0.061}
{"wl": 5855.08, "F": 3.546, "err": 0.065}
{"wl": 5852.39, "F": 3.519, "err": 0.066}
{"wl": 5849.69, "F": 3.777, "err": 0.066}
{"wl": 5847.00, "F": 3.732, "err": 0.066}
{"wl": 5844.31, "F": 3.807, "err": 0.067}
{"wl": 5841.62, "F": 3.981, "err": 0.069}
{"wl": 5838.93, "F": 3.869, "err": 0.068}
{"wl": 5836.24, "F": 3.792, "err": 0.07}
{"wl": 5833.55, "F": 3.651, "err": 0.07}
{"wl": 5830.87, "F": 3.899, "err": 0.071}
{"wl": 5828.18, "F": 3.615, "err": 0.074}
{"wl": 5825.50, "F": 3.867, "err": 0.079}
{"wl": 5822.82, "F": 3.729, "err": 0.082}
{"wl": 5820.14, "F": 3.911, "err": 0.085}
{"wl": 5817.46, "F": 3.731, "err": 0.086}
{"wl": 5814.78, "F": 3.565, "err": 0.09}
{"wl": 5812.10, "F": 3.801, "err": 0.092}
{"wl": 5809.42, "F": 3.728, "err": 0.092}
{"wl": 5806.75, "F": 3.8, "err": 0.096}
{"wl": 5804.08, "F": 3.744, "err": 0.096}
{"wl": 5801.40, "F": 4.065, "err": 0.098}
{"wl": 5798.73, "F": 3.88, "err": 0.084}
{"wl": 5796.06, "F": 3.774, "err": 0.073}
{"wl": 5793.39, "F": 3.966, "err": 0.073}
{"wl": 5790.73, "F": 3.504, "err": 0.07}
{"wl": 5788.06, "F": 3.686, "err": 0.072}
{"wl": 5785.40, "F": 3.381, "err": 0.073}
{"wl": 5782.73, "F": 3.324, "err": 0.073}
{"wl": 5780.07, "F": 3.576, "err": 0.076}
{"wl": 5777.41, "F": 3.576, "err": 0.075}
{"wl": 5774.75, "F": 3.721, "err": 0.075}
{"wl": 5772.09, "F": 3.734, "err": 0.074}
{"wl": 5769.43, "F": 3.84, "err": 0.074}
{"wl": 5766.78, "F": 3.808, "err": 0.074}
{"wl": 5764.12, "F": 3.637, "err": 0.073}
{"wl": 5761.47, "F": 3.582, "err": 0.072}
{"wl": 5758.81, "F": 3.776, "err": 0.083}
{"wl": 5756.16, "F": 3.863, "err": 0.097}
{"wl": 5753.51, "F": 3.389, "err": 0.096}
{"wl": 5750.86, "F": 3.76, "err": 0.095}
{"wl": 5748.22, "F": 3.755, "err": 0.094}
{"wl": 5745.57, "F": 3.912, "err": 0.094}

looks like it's 1.1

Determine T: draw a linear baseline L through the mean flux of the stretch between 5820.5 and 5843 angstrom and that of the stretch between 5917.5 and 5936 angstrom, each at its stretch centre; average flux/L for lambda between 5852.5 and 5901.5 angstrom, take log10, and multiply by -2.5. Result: 0.31 mag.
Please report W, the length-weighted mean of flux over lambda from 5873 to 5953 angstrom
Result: 3.16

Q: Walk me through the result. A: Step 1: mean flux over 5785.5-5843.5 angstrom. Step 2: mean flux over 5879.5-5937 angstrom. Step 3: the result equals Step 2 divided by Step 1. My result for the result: 0.8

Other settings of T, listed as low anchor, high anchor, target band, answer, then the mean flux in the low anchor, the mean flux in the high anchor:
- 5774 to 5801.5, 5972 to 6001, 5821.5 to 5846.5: -0.03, 3.66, 3.81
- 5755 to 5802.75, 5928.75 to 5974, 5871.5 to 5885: 0.12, 3.7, 3.75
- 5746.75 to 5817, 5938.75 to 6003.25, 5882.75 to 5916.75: 0.45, 3.7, 3.79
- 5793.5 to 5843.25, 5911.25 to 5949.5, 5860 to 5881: 0.07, 3.8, 3.68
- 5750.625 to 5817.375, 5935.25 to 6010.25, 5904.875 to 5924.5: 0.06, 3.7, 3.78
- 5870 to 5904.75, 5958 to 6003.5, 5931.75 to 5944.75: -0.16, 2.51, 3.81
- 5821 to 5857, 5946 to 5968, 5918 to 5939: 0.03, 3.74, 3.76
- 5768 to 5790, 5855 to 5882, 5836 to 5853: -0.09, 3.6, 3.46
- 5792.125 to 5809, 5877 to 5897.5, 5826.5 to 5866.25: -0.24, 3.86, 2.11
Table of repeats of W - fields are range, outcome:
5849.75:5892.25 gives 3.1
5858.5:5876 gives 3.55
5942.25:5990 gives 3.77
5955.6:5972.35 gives 3.79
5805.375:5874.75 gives 3.68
